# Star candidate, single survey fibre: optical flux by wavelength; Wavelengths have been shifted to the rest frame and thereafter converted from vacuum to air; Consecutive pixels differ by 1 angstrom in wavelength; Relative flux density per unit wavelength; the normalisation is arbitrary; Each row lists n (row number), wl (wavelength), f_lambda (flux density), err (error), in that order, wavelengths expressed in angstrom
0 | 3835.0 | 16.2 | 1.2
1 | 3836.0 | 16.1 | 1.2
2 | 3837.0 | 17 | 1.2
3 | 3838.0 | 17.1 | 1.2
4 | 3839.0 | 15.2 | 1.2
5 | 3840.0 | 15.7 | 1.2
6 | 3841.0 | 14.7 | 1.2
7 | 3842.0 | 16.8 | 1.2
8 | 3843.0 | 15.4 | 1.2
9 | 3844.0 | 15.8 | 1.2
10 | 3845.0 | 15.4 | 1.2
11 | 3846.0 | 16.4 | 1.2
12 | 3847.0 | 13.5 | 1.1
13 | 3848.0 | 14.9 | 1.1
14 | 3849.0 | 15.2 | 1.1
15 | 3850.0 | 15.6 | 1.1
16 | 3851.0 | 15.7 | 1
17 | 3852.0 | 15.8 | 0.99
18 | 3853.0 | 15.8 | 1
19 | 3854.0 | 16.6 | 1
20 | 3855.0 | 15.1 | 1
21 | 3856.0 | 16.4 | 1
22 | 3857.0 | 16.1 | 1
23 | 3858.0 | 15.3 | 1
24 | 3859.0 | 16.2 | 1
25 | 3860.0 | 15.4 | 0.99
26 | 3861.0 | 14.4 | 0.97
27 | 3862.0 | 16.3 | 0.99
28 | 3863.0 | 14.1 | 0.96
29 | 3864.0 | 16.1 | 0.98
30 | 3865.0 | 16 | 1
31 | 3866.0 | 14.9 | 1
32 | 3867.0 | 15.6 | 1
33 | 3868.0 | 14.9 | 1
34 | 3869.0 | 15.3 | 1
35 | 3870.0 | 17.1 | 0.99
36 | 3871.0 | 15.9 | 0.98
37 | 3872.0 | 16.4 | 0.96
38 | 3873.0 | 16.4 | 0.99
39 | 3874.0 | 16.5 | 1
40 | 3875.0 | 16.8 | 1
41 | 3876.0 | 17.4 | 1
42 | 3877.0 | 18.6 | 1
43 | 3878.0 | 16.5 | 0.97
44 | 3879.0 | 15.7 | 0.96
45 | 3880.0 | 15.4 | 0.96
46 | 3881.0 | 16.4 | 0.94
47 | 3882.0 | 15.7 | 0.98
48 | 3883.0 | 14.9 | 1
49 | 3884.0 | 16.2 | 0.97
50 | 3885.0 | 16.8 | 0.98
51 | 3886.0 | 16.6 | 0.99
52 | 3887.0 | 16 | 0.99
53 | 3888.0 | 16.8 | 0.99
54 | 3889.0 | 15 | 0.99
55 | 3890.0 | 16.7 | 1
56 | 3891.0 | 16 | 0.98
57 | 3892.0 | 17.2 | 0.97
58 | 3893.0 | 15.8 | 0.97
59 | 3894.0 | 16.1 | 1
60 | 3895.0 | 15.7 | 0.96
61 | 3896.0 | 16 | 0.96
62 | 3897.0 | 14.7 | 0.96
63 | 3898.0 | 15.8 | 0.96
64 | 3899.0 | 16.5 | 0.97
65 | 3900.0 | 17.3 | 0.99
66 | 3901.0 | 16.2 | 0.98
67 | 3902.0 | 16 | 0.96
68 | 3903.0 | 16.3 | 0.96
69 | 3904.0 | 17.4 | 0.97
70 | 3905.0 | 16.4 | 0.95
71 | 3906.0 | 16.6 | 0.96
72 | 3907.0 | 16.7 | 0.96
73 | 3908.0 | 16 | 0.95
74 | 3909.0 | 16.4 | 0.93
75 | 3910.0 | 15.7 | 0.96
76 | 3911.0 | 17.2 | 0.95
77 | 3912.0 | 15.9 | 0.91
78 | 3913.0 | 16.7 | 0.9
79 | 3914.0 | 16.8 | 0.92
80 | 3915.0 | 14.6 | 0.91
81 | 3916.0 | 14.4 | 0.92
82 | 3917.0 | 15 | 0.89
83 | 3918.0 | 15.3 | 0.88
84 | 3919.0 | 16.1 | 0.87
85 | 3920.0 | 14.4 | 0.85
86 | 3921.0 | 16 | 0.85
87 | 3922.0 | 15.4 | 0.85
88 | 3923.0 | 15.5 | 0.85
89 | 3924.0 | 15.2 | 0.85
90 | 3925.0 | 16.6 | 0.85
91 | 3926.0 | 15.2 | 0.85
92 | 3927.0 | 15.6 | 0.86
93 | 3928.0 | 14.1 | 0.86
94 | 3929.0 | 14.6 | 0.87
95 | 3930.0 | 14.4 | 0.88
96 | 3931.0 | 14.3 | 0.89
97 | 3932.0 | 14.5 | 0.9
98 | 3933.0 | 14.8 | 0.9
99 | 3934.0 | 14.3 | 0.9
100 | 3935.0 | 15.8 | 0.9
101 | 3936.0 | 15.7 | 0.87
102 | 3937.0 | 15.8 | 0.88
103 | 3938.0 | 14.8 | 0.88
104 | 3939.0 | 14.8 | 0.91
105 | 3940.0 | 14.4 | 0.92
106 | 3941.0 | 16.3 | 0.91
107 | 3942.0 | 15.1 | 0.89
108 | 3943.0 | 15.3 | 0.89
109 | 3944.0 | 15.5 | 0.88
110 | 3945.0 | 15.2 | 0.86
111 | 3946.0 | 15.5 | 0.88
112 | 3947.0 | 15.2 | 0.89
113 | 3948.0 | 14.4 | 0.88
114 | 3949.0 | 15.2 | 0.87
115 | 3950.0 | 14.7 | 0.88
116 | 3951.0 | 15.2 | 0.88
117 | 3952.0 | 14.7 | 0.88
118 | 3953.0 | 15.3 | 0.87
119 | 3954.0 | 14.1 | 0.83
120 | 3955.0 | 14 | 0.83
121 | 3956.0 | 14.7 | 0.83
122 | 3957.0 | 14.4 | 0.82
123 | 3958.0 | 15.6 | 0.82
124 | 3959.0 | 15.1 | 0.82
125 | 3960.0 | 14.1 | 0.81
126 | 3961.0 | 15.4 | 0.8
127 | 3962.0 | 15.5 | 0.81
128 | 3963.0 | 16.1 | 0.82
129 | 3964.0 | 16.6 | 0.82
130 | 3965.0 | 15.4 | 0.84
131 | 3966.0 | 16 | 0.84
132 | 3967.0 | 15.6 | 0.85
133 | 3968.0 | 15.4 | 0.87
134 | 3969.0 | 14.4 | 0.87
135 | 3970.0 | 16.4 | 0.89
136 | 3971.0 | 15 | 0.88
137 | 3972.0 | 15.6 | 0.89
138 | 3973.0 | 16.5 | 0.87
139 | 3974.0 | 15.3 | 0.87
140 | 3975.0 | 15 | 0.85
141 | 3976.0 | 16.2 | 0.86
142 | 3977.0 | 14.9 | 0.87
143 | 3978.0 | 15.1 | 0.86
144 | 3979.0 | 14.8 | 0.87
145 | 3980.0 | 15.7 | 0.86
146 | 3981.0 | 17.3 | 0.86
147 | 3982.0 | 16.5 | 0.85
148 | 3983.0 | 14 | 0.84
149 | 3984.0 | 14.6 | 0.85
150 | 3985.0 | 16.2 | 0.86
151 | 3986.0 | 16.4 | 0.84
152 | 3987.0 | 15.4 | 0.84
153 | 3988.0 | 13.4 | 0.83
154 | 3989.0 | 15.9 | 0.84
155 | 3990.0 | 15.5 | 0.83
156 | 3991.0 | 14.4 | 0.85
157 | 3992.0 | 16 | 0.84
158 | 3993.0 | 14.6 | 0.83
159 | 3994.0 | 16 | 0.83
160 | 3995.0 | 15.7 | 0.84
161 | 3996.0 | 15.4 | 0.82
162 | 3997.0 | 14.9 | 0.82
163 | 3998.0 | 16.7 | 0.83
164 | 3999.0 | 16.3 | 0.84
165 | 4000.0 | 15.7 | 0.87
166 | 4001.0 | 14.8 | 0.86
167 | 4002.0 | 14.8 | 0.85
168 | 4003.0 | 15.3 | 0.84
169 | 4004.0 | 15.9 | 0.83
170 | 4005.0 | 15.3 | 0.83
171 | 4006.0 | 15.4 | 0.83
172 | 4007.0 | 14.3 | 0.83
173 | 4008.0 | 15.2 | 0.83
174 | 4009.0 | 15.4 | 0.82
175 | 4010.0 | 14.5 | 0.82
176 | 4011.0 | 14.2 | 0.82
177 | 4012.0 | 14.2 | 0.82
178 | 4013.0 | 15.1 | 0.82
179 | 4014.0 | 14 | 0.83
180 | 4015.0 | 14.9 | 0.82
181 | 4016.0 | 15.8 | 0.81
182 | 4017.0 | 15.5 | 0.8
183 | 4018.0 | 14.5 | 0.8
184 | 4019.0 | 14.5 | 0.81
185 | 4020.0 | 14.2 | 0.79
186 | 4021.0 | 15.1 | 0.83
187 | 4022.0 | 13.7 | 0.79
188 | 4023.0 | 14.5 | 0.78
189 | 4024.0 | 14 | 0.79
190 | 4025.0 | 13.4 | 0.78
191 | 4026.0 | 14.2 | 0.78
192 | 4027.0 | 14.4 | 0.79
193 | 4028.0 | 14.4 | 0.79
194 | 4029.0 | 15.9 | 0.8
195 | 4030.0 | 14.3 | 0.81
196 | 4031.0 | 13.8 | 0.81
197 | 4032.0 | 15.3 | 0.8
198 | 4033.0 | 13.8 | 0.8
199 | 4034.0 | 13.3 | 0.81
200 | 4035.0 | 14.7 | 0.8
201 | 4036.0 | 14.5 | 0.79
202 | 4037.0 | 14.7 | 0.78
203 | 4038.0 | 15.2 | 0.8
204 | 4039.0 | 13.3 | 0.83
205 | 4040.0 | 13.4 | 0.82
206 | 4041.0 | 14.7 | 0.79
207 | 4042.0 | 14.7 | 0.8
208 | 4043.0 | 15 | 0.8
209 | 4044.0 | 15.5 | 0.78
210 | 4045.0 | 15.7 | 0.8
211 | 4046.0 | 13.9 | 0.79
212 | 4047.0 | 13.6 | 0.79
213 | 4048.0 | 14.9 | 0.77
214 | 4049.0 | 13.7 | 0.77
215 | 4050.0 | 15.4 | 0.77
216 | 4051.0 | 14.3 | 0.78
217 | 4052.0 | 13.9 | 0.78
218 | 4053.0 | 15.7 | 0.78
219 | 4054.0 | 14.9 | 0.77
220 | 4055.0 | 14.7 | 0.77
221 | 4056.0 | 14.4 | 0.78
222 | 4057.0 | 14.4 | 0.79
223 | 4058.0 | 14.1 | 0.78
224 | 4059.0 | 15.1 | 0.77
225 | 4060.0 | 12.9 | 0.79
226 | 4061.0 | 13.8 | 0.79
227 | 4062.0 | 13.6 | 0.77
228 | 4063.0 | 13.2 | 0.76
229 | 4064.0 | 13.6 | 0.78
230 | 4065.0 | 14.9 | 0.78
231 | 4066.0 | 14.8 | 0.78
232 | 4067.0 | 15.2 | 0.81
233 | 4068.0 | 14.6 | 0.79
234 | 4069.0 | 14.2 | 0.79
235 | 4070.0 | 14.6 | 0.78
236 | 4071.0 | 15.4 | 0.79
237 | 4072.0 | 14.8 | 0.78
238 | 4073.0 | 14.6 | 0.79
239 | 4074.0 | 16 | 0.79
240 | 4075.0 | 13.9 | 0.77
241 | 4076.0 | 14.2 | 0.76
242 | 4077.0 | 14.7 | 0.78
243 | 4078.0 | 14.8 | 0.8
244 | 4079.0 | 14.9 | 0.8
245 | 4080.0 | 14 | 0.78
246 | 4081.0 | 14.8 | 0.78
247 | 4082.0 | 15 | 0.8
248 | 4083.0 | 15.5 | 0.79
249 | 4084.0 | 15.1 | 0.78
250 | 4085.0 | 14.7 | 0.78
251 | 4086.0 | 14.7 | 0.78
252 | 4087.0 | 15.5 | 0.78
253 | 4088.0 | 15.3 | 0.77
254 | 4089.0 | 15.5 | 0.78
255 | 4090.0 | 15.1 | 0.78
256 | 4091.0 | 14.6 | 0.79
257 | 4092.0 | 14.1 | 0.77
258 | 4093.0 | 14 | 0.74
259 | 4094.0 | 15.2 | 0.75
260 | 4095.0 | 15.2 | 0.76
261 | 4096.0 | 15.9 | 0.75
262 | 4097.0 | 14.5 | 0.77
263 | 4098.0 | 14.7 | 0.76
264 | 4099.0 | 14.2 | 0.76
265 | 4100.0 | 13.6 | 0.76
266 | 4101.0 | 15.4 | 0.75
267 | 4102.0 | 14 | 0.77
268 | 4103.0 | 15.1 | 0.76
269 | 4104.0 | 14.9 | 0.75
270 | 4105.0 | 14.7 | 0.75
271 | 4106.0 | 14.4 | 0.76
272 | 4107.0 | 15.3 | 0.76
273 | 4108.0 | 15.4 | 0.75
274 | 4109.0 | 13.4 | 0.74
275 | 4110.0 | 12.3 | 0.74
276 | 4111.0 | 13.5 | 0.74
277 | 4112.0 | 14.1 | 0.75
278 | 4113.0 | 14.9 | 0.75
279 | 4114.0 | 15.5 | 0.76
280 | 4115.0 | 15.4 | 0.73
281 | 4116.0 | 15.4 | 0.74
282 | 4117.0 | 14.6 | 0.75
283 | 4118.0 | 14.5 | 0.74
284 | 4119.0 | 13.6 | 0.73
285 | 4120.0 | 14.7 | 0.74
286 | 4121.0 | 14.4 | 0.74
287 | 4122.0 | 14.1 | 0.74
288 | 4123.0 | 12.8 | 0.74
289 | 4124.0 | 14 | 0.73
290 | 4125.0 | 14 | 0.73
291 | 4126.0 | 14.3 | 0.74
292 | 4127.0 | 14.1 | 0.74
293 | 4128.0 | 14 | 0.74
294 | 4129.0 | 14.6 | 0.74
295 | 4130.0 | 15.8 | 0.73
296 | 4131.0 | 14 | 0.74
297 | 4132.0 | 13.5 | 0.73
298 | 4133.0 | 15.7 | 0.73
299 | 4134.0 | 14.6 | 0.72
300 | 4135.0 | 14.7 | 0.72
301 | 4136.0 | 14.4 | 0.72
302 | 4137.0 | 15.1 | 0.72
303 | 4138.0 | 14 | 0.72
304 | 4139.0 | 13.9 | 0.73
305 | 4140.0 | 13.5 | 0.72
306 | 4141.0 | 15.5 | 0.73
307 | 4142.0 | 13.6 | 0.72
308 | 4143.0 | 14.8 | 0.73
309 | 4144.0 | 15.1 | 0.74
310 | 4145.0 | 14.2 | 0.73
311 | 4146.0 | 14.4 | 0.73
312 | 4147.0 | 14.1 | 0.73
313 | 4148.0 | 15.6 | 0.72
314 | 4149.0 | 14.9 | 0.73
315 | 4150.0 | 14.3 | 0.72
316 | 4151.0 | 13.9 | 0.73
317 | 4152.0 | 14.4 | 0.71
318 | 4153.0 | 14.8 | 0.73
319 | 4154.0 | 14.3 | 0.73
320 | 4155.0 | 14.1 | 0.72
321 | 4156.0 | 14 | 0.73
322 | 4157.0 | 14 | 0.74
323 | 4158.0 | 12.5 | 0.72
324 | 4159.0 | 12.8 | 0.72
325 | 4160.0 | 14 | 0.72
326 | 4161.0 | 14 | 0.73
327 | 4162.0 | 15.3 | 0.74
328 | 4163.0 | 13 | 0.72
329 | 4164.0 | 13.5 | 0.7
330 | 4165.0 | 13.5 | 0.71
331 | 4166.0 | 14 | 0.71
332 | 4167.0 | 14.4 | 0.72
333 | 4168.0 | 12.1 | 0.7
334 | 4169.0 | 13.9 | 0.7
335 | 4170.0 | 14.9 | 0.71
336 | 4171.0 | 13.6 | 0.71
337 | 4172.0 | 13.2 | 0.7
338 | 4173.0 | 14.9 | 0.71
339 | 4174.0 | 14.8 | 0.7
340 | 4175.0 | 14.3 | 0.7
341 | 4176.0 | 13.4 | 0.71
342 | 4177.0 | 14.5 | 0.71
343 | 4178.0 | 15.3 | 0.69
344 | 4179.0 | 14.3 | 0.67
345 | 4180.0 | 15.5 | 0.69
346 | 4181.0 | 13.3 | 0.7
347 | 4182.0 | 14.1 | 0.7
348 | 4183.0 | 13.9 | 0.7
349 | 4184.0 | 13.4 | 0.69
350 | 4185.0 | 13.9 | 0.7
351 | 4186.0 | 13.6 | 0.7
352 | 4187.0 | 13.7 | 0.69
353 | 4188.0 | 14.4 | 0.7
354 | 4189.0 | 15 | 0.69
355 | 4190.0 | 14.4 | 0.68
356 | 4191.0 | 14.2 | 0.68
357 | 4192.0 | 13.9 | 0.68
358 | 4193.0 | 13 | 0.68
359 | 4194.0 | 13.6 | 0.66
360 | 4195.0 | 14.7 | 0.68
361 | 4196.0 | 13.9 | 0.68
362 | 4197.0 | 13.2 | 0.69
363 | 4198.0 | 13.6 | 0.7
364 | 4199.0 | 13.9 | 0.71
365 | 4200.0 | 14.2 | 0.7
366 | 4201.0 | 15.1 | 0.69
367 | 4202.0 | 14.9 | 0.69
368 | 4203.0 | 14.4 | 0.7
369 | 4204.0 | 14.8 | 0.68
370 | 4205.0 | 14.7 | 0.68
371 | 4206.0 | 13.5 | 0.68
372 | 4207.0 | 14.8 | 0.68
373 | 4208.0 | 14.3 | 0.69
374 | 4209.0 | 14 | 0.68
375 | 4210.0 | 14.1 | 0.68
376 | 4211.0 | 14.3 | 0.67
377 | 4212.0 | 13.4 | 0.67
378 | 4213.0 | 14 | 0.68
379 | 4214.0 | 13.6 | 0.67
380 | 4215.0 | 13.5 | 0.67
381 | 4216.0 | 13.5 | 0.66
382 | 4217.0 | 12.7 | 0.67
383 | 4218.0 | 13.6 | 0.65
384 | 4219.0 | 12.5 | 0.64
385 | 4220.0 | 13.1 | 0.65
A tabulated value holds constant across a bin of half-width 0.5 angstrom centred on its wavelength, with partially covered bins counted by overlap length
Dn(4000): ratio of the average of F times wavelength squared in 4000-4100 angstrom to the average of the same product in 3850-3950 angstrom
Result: 1.00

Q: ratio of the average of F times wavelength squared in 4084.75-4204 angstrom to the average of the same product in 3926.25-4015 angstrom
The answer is 1.0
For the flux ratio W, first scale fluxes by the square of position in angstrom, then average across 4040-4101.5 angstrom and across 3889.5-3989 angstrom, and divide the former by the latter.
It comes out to 1.01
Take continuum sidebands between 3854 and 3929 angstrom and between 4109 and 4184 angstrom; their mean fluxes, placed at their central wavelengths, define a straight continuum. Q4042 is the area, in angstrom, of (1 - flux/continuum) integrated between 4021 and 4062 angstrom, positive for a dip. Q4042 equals 1.5 angstrom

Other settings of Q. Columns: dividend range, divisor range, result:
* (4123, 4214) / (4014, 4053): 1.04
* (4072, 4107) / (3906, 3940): 1.04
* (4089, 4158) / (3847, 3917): 1.02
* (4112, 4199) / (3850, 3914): 1.01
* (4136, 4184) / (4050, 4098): 1.01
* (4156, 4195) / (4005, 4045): 1.03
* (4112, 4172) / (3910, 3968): 1.03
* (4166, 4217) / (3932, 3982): 1.03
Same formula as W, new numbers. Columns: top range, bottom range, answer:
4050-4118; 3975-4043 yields 1.02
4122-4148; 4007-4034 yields 1.05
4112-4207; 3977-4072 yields 1.03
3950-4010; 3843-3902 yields 1.02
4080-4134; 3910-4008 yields 1.03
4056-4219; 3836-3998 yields 1.02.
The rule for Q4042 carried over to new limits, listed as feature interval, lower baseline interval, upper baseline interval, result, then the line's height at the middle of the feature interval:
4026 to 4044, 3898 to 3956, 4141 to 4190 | 0.5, 14.9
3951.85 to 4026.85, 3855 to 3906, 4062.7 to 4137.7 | 1.0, 15.3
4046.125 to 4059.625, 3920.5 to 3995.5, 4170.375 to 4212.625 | 0.3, 14.8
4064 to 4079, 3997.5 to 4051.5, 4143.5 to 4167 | -0.2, 14.5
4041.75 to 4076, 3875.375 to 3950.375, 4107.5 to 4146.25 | 0.6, 14.8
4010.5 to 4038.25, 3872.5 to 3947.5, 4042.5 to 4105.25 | 0.9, 15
